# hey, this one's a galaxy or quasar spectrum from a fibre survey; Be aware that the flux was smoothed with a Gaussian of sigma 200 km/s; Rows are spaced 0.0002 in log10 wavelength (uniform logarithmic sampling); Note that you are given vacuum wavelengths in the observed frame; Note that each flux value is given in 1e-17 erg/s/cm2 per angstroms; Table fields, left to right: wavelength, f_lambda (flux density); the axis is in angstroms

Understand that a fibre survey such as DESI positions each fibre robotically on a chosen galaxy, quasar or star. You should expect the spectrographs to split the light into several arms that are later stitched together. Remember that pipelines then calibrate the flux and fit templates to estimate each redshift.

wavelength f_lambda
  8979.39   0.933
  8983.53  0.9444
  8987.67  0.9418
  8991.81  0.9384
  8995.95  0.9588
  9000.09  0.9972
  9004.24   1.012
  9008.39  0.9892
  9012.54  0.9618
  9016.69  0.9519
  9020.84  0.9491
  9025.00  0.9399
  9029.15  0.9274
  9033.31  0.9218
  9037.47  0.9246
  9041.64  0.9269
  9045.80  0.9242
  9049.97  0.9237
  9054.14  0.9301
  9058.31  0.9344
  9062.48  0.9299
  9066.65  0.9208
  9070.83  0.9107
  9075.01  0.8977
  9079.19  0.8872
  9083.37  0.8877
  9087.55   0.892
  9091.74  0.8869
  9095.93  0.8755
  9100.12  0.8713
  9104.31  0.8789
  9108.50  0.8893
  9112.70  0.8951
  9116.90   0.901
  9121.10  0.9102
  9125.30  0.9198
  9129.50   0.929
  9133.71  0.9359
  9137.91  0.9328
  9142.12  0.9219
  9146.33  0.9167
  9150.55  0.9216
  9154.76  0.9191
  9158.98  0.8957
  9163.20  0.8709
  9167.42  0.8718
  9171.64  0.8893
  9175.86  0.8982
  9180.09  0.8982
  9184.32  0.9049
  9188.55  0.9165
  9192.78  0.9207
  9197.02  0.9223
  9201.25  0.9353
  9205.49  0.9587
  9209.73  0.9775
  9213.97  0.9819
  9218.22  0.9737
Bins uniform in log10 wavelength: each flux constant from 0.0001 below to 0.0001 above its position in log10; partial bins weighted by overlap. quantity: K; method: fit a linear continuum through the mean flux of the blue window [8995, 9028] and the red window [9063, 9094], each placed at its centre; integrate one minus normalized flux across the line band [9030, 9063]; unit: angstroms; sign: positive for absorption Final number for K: 0.2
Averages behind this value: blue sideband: 0.969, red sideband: 0.899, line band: 0.927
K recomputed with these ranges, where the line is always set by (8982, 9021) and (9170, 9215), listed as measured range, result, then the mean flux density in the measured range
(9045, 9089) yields 1.8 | 0.913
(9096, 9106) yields 0.7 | 0.875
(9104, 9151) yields 1.3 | 0.914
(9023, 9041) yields 0.6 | 0.928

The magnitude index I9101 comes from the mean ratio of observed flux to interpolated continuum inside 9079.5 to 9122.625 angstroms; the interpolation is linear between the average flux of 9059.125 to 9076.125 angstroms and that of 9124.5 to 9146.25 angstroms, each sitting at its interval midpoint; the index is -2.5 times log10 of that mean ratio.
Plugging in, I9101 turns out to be 0.04 mag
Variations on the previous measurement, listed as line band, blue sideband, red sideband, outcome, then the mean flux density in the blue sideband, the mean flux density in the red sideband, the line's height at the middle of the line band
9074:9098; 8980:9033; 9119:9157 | 0.06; 0.957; 0.923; 0.937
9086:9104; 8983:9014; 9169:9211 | 0.08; 0.969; 0.921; 0.945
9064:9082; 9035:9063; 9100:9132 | 0.02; 0.927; 0.901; 0.918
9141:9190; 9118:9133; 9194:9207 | 0.03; 0.92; 0.937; 0.929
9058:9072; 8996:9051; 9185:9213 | 0.03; 0.951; 0.939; 0.948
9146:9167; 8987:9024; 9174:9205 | 0.03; 0.967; 0.916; 0.925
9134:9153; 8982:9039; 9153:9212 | 0.00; 0.955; 0.913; 0.922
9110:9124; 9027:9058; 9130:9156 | 0.03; 0.926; 0.925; 0.925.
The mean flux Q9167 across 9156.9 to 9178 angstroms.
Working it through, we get 0.885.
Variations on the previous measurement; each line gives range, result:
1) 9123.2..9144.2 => 0.928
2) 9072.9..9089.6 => 0.891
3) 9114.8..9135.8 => 0.919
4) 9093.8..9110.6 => 0.879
